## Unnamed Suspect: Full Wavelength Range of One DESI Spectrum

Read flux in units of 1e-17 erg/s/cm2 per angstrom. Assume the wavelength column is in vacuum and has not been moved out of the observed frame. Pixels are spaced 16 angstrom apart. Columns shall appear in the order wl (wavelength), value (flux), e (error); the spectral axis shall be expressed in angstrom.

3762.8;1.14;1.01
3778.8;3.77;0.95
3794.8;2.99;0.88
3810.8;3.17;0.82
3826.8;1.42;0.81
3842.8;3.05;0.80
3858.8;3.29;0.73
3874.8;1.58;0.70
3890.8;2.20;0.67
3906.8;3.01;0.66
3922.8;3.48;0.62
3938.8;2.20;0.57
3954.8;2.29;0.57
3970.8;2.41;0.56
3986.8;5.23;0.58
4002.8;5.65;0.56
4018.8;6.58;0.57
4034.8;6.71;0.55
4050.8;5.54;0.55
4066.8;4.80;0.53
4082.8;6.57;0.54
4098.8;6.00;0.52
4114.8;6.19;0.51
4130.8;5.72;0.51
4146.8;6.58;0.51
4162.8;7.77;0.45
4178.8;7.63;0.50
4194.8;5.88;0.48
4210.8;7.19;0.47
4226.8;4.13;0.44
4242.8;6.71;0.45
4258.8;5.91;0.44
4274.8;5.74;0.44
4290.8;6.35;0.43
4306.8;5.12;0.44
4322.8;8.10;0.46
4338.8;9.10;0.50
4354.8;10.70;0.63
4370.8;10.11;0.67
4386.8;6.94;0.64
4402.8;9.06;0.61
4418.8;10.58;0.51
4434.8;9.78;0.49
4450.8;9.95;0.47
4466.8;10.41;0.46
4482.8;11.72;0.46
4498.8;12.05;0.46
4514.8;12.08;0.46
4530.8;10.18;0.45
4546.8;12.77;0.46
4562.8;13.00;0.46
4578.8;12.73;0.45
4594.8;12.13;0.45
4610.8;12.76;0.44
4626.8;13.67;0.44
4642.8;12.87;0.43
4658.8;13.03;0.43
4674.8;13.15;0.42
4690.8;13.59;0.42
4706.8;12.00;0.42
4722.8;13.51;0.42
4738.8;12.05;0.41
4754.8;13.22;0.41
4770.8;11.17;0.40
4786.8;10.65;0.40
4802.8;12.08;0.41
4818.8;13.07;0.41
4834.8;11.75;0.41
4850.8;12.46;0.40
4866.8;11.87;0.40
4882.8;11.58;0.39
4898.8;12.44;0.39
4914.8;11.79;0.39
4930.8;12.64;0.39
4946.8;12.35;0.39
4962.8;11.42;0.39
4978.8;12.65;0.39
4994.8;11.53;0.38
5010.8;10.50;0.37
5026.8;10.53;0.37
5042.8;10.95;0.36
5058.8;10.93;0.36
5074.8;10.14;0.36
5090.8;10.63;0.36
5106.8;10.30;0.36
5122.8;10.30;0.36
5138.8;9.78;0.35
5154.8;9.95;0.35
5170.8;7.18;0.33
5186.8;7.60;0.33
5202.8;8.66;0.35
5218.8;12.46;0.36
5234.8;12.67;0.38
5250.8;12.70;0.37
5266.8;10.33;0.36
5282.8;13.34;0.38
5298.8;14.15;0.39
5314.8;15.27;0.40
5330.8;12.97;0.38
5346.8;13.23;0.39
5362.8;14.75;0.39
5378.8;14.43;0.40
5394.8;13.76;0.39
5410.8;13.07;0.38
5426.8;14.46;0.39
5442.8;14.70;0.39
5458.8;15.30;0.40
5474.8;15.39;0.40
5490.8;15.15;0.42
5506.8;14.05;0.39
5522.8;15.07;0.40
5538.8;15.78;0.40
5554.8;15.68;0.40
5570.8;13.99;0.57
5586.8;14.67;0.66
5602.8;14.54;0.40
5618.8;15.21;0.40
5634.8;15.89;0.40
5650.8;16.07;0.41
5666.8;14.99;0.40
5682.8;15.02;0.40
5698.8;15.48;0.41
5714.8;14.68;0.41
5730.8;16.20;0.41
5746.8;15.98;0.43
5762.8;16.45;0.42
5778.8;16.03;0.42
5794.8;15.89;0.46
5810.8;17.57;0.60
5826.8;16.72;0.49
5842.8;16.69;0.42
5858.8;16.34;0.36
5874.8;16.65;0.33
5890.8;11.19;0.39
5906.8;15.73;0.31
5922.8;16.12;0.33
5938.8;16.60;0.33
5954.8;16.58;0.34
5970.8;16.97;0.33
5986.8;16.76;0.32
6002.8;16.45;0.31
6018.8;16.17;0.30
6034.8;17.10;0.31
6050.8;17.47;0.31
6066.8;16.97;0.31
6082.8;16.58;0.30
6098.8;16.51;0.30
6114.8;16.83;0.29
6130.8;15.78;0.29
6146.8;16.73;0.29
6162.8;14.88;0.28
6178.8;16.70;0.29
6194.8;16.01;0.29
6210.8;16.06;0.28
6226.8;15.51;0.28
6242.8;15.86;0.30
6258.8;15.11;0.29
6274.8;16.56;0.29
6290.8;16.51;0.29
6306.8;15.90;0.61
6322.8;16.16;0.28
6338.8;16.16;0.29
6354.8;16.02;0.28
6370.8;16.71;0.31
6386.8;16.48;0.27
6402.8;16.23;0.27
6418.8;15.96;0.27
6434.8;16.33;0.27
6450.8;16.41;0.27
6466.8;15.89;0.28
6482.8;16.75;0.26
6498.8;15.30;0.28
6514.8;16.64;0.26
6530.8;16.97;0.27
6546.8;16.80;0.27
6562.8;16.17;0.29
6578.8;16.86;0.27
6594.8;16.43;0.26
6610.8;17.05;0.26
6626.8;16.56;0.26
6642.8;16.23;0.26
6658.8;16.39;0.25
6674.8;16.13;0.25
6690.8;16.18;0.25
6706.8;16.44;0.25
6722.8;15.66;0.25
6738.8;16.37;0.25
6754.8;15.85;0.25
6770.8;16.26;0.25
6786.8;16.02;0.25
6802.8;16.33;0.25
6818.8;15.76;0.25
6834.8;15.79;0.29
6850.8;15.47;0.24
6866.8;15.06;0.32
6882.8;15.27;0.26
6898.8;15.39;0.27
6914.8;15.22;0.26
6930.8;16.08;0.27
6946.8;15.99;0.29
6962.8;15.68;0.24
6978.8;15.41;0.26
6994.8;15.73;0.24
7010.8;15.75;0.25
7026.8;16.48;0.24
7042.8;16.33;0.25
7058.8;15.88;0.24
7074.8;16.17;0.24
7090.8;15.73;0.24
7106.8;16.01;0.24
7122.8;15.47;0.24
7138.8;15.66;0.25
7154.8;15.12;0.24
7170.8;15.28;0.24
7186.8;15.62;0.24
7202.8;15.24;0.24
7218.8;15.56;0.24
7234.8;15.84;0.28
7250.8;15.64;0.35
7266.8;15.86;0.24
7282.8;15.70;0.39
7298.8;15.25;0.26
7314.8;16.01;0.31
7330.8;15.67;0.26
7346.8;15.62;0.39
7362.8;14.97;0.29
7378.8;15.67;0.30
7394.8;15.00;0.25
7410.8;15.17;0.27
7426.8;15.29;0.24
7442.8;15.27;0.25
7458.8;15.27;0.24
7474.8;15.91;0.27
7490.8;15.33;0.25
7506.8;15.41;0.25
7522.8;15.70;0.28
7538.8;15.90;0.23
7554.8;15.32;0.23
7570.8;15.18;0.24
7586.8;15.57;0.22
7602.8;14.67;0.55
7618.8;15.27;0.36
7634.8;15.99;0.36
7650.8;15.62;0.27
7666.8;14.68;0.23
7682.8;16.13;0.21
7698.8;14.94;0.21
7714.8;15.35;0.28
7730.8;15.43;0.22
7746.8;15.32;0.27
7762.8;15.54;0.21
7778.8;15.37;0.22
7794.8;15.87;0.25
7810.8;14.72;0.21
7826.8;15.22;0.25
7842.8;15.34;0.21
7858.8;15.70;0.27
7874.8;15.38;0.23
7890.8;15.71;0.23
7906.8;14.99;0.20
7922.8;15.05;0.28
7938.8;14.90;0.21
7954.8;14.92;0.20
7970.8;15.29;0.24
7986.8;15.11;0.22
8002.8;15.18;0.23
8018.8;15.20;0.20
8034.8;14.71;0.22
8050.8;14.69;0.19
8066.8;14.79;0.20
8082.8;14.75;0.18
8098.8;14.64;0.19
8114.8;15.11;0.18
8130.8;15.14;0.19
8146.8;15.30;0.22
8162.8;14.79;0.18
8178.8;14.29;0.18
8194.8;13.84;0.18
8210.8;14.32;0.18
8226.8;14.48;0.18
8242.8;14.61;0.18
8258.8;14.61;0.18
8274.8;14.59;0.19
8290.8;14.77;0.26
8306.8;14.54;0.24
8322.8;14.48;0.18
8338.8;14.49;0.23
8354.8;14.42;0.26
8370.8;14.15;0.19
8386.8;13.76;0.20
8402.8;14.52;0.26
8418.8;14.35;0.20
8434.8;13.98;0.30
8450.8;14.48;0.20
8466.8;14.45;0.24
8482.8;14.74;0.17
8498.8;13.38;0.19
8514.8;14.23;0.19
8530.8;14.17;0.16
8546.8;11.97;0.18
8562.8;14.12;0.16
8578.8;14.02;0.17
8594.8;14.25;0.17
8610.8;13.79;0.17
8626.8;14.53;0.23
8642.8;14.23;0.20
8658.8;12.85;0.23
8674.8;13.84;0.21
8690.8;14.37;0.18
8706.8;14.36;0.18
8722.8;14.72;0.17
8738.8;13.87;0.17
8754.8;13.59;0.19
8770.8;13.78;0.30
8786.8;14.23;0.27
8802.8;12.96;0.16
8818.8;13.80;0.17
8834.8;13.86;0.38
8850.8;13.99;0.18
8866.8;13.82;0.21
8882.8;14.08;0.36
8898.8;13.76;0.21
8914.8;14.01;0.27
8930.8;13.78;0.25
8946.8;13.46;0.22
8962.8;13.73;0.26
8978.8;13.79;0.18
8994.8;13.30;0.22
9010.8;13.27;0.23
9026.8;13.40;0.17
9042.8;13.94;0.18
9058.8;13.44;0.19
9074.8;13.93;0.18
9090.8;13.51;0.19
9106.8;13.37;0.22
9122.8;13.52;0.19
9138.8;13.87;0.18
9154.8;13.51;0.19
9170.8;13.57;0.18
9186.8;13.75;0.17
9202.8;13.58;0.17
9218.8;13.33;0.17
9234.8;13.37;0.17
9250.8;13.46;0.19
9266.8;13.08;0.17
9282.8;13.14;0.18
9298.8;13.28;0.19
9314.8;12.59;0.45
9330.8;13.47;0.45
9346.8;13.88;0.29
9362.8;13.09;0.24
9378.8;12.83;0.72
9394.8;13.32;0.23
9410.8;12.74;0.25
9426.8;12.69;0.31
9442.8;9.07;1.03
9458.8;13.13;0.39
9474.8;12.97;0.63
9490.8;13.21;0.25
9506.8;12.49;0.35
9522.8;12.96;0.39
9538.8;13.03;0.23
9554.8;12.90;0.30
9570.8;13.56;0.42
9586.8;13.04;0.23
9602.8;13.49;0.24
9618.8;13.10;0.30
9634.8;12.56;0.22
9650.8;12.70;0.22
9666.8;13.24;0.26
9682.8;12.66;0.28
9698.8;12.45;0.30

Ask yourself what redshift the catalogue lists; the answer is 0.00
